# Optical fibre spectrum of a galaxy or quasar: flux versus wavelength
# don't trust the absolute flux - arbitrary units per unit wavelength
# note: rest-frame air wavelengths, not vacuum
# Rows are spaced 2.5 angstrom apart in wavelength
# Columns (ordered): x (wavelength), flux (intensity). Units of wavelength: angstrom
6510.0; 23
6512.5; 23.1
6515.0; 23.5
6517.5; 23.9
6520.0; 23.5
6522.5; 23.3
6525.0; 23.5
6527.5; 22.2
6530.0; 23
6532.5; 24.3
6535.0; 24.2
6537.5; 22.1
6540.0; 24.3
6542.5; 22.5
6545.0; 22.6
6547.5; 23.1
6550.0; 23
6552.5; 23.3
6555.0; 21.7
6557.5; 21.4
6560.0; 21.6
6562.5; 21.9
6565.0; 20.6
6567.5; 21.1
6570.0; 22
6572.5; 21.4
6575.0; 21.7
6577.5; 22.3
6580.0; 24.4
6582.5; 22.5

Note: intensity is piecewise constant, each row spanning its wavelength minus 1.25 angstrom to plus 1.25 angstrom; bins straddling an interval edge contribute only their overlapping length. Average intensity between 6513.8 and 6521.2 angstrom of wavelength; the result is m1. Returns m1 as 23.6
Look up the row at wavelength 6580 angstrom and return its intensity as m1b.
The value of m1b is 24.4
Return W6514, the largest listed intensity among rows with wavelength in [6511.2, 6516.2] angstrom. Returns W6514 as 23.5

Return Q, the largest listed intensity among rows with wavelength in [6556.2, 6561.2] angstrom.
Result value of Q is 21.6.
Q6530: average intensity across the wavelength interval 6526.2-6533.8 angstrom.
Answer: 23.2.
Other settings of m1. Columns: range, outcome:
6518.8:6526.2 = 23.4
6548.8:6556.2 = 22.7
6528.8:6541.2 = 23.6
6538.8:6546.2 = 23.1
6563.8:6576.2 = 21.4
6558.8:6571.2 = 21.4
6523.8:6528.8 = 22.8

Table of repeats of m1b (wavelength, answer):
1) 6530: 23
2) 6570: 22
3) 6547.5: 23.1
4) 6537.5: 22.1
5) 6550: 23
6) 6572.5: 21.4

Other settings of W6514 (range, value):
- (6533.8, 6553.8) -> 24.3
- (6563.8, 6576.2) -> 22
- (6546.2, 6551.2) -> 23.1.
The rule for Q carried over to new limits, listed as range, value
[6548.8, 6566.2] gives 23.3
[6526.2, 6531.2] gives 23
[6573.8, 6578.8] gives 22.3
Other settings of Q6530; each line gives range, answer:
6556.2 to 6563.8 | 21.6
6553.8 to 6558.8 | 21.5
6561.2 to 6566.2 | 21.3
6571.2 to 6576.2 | 21.6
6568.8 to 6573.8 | 21.7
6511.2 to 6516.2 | 23.3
